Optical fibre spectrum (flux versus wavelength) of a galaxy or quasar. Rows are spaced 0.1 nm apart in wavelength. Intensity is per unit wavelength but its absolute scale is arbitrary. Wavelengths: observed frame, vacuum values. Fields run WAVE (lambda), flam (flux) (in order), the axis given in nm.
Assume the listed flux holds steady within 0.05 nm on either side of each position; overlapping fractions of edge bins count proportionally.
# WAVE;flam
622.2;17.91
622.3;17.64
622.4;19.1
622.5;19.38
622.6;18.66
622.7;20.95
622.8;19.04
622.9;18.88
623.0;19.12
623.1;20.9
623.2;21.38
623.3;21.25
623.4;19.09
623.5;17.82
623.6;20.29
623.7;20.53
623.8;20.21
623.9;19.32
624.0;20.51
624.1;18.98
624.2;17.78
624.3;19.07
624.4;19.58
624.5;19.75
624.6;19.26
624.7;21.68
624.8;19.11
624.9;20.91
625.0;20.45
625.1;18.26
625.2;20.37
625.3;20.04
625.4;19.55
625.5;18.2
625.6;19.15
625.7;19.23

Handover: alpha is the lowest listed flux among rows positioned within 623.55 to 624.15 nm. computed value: 18.98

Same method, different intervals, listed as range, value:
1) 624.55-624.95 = 19.11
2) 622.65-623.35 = 18.88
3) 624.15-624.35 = 17.78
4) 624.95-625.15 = 18.26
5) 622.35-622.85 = 18.66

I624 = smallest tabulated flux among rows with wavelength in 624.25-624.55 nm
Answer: 19.07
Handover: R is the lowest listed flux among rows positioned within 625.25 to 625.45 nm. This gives 19.55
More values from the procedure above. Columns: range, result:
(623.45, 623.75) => 17.82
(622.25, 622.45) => 17.64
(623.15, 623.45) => 19.09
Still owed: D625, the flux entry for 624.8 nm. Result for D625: 19.11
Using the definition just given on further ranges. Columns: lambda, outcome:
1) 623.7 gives 20.53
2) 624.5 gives 19.75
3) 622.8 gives 19.04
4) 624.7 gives 21.68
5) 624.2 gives 17.78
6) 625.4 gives 19.55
